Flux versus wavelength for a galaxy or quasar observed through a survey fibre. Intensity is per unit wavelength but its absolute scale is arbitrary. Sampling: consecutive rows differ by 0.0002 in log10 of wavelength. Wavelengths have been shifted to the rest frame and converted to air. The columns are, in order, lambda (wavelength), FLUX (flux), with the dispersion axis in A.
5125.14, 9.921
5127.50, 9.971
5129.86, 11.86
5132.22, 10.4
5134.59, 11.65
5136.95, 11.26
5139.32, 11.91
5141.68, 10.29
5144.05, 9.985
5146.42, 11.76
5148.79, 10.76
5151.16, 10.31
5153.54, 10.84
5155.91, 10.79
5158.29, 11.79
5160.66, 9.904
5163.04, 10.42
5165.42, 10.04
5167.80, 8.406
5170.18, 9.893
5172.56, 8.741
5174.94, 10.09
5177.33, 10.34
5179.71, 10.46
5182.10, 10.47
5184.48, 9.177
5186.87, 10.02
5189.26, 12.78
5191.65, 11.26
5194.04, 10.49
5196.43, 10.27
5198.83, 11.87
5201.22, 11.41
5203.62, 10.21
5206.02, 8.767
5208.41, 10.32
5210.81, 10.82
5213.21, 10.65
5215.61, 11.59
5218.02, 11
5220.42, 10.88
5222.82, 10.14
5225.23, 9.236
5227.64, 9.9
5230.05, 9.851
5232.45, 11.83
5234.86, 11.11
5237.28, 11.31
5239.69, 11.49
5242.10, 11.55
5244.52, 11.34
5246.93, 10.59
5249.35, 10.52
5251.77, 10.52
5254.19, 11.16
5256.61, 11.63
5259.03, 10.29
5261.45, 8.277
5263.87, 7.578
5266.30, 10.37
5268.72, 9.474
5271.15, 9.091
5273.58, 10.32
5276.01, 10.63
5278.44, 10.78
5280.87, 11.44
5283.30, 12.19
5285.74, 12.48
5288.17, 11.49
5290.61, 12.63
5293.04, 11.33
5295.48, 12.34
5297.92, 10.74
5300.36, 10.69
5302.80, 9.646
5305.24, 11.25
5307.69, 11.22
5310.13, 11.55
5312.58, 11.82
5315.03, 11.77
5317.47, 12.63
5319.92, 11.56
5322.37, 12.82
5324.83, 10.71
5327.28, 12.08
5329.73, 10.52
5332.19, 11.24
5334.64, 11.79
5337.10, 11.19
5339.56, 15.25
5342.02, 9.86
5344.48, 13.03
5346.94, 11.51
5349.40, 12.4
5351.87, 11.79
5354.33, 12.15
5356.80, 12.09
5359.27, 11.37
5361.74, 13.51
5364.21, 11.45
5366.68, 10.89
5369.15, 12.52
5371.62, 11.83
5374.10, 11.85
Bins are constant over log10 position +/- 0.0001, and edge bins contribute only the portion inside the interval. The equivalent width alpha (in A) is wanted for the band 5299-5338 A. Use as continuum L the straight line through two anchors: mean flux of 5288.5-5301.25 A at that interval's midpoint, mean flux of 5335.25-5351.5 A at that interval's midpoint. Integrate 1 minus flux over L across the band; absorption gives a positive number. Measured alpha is 1.5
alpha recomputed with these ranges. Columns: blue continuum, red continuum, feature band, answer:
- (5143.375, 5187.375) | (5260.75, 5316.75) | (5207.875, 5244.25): -0.9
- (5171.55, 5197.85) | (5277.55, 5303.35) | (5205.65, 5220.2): 0.1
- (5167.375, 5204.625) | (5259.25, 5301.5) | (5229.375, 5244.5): -1.0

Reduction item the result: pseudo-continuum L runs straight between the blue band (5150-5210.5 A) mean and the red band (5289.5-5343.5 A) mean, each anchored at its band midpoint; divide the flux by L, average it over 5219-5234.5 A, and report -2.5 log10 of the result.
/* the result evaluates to 0.043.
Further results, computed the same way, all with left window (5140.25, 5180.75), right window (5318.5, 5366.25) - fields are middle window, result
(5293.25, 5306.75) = 0.054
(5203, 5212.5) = 0.069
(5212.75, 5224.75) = 0.004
